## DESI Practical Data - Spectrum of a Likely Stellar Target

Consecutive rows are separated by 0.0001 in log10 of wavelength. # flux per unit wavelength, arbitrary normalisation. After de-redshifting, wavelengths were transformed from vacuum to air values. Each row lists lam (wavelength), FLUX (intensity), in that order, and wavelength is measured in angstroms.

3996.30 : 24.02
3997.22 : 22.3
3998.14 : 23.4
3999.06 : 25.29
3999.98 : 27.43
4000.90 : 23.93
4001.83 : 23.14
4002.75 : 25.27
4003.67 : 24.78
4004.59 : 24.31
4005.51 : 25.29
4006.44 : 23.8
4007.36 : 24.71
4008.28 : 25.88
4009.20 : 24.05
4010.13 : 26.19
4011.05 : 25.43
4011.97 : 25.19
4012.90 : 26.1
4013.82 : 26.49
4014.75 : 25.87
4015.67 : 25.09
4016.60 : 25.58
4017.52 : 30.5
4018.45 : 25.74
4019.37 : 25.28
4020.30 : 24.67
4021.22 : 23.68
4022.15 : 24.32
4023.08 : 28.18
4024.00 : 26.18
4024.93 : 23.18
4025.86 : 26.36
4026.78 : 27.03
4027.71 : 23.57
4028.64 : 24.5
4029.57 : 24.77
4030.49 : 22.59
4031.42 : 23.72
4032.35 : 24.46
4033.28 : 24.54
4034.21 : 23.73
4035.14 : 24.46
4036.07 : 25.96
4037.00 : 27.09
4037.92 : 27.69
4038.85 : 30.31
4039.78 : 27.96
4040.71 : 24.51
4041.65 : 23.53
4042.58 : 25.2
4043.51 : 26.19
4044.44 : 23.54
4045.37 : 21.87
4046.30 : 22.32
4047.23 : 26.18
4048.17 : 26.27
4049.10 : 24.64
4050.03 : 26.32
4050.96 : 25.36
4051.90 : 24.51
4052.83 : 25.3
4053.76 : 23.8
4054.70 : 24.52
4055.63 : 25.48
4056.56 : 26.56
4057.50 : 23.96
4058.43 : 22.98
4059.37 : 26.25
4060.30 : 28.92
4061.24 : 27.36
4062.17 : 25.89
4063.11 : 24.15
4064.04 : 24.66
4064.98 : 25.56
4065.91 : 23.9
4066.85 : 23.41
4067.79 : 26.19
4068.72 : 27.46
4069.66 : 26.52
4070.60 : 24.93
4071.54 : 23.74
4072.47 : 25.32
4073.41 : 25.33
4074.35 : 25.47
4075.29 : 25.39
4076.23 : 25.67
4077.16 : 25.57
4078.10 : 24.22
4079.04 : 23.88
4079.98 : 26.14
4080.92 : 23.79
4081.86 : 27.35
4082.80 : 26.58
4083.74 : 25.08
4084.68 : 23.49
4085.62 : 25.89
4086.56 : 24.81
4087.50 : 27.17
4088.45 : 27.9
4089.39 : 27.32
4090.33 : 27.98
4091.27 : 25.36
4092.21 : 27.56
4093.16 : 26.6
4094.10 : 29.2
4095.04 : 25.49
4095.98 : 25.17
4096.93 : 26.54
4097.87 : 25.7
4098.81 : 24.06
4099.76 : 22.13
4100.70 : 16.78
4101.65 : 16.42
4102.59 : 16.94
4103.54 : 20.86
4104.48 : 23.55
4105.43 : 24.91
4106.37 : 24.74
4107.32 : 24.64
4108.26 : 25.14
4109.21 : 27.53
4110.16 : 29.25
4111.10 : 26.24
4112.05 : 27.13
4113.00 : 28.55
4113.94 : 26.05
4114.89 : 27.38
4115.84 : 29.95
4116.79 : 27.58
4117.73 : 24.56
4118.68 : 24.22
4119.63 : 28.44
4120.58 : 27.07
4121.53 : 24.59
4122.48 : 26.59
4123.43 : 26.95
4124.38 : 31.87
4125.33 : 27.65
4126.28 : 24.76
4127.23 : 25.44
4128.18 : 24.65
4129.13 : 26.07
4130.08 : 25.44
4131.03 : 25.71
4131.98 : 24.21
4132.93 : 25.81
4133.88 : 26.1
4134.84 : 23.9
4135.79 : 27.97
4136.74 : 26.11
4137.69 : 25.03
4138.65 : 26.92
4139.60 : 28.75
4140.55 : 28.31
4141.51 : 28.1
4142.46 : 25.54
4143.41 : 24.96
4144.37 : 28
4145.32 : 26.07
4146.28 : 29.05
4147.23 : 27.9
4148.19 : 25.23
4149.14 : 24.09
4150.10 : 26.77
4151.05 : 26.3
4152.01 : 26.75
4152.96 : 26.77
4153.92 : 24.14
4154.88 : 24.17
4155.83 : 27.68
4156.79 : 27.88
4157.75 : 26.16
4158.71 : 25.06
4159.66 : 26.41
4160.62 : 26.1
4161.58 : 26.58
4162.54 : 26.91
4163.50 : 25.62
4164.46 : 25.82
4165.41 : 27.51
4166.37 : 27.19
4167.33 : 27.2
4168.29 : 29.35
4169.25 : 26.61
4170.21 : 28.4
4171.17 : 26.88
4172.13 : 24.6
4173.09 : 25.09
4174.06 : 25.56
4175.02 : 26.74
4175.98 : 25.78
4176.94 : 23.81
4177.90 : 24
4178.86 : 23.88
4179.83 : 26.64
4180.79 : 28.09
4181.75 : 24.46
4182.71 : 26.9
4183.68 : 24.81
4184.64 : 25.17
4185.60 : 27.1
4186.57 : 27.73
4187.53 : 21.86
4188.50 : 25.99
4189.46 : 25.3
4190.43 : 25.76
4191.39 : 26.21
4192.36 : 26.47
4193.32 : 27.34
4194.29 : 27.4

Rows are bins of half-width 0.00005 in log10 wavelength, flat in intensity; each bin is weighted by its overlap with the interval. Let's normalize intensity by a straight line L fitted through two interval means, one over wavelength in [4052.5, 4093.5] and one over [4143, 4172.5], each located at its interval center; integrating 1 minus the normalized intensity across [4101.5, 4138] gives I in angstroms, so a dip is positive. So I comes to 0.5 angstroms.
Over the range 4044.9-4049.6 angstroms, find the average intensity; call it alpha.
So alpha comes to 24.3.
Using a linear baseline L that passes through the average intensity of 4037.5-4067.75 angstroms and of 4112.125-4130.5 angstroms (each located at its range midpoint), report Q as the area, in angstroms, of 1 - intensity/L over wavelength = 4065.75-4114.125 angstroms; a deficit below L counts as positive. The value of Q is 1.7 angstroms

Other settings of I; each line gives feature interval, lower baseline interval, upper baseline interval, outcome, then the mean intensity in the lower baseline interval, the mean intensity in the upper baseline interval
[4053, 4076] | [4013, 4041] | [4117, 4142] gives 0.50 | 25.6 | 26.4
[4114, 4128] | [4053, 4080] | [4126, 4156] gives -0.51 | 25.3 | 26.1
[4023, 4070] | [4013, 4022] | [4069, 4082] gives 0.48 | 25.8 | 25.2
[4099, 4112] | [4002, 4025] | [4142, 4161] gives 1.41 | 25.4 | 26.3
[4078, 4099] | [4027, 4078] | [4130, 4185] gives -0.39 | 25.2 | 26.2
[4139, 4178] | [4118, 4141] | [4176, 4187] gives -0.73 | 26.3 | 25.7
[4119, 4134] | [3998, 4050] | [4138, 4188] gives -0.18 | 25.2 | 26.3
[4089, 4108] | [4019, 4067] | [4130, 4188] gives 1.15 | 25.2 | 26.2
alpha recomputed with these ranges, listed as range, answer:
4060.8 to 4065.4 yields 25.5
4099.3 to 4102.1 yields 18.4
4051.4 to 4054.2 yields 24.5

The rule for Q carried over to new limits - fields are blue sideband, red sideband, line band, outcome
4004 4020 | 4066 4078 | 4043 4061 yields 0.3 angstroms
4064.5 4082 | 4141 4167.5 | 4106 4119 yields -0.4 angstroms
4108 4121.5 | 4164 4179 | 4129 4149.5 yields 0.2 angstroms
